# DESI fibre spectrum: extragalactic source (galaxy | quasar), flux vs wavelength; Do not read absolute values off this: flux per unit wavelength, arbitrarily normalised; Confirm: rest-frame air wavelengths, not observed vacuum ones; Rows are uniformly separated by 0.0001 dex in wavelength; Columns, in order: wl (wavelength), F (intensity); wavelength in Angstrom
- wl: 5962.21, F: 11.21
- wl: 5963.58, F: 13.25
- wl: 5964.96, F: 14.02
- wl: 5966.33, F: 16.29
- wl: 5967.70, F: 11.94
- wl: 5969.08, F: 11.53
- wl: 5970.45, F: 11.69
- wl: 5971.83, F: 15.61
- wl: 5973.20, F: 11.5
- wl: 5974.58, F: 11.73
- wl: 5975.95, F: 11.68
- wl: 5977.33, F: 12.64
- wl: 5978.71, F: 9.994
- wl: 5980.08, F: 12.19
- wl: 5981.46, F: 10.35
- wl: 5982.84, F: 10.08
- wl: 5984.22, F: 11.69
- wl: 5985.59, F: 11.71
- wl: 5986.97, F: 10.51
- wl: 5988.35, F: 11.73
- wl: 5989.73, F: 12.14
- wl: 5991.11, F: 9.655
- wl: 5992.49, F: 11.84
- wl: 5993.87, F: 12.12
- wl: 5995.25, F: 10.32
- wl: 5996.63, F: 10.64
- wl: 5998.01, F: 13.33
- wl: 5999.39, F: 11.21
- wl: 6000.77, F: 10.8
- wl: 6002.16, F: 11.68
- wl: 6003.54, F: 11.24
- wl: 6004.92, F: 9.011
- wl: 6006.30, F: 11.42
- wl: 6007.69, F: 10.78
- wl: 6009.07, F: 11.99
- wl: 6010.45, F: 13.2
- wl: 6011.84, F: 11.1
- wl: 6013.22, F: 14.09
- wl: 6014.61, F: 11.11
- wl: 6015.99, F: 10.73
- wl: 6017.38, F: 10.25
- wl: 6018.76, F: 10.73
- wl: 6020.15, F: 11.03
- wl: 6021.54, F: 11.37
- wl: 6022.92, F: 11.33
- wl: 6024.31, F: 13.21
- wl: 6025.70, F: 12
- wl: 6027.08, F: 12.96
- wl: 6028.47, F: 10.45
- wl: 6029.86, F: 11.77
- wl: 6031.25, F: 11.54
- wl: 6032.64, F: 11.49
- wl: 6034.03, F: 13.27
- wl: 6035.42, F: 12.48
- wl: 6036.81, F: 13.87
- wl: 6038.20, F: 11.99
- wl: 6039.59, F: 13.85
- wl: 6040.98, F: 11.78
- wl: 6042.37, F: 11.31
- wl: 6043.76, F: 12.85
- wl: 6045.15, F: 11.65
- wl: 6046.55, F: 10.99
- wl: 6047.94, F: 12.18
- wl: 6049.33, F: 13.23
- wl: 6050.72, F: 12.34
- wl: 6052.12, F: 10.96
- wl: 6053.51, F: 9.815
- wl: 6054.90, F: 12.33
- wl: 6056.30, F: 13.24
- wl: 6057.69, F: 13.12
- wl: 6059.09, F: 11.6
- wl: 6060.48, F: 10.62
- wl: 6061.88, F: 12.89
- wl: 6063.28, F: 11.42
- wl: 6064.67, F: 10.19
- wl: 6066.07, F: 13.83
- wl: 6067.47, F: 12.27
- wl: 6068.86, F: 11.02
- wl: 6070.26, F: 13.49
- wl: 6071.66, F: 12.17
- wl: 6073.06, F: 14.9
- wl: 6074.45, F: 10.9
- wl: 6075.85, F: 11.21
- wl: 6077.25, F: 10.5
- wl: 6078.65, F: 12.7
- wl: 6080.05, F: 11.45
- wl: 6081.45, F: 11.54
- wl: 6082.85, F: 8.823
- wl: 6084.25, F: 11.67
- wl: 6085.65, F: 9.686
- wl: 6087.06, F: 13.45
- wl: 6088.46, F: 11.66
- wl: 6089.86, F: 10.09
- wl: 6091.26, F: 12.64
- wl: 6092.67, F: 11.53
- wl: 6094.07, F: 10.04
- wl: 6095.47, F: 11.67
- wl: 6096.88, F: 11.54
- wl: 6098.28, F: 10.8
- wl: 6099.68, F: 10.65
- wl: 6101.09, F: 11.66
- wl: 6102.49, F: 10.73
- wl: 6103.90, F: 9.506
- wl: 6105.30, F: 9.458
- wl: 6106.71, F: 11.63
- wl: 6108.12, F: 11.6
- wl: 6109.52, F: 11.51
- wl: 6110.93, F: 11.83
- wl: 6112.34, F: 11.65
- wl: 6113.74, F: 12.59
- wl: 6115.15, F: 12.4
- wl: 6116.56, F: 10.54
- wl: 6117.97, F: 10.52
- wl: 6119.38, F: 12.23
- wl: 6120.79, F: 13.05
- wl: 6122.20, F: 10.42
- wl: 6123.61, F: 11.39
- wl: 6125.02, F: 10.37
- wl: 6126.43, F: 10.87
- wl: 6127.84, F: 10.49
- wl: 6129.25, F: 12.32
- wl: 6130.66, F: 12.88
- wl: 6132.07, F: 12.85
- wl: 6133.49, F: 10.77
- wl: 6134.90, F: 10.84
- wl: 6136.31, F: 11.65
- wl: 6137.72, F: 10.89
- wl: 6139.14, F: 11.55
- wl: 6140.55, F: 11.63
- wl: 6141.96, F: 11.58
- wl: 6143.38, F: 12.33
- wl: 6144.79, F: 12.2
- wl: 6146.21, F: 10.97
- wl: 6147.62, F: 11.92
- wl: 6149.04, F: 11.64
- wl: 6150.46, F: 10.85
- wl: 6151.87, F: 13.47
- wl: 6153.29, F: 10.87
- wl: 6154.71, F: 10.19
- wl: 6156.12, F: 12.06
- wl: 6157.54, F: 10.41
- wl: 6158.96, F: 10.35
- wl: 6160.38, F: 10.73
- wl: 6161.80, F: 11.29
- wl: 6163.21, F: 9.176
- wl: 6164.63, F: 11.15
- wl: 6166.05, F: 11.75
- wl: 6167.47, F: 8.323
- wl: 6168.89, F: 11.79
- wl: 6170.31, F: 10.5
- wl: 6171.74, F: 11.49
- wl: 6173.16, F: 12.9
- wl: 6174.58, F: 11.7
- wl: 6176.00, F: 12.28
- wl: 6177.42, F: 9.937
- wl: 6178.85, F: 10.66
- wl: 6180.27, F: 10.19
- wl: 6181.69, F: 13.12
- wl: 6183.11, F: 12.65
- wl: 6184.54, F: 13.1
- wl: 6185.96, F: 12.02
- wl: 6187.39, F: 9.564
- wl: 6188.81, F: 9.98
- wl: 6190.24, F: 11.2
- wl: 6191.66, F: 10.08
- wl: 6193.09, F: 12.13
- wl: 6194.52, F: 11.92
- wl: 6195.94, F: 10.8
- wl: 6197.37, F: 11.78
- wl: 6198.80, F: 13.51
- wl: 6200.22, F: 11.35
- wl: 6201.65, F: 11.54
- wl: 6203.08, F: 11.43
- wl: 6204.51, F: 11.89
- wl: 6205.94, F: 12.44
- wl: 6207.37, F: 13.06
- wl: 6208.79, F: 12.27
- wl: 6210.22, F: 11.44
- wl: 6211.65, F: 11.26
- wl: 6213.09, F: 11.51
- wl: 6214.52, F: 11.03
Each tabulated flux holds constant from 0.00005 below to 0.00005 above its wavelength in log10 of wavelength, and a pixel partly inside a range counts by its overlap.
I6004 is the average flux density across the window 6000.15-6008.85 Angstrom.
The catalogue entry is 10.9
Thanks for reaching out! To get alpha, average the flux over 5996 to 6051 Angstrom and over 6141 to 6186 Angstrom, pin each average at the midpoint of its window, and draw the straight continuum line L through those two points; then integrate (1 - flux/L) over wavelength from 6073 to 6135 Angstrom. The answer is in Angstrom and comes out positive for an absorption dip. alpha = 1.1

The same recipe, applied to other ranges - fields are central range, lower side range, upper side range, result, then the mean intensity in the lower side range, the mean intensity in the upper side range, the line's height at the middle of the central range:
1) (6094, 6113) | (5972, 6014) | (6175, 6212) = 0.8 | 11.5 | 11.6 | 11.5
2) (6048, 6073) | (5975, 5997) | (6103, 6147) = -1.7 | 11.2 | 11.4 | 11.3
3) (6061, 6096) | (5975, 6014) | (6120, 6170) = -1.0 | 11.4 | 11.3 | 11.3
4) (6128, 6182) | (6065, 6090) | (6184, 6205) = 1.1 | 11.8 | 11.5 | 11.6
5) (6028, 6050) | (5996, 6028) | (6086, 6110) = -1.5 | 11.5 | 11.2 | 11.4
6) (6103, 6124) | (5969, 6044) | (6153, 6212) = 0.2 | 11.7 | 11.3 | 11.5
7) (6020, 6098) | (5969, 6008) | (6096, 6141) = -3.3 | 11.4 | 11.3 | 11.4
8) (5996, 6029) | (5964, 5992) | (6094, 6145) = 0.9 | 11.9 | 11.4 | 11.8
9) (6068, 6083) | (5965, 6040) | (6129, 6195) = -0.3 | 11.8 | 11.3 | 11.6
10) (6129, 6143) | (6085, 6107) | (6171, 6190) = -0.5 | 11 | 11.5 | 11.3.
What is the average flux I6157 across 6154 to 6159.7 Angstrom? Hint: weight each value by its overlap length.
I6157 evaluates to 10.8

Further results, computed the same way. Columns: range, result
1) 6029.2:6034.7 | 12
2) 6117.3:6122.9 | 11.6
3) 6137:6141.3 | 11.4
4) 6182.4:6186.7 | 12.6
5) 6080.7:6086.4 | 10.4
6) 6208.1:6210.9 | 11.9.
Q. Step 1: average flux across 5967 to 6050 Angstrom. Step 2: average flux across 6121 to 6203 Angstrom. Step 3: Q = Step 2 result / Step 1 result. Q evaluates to 0.97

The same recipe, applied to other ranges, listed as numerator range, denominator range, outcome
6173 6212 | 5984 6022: 1.03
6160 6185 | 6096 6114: 1.01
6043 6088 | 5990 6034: 1.03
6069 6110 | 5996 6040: 0.97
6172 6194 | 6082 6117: 1.02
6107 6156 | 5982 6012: 1.03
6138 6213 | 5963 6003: 0.96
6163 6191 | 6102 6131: 0.99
